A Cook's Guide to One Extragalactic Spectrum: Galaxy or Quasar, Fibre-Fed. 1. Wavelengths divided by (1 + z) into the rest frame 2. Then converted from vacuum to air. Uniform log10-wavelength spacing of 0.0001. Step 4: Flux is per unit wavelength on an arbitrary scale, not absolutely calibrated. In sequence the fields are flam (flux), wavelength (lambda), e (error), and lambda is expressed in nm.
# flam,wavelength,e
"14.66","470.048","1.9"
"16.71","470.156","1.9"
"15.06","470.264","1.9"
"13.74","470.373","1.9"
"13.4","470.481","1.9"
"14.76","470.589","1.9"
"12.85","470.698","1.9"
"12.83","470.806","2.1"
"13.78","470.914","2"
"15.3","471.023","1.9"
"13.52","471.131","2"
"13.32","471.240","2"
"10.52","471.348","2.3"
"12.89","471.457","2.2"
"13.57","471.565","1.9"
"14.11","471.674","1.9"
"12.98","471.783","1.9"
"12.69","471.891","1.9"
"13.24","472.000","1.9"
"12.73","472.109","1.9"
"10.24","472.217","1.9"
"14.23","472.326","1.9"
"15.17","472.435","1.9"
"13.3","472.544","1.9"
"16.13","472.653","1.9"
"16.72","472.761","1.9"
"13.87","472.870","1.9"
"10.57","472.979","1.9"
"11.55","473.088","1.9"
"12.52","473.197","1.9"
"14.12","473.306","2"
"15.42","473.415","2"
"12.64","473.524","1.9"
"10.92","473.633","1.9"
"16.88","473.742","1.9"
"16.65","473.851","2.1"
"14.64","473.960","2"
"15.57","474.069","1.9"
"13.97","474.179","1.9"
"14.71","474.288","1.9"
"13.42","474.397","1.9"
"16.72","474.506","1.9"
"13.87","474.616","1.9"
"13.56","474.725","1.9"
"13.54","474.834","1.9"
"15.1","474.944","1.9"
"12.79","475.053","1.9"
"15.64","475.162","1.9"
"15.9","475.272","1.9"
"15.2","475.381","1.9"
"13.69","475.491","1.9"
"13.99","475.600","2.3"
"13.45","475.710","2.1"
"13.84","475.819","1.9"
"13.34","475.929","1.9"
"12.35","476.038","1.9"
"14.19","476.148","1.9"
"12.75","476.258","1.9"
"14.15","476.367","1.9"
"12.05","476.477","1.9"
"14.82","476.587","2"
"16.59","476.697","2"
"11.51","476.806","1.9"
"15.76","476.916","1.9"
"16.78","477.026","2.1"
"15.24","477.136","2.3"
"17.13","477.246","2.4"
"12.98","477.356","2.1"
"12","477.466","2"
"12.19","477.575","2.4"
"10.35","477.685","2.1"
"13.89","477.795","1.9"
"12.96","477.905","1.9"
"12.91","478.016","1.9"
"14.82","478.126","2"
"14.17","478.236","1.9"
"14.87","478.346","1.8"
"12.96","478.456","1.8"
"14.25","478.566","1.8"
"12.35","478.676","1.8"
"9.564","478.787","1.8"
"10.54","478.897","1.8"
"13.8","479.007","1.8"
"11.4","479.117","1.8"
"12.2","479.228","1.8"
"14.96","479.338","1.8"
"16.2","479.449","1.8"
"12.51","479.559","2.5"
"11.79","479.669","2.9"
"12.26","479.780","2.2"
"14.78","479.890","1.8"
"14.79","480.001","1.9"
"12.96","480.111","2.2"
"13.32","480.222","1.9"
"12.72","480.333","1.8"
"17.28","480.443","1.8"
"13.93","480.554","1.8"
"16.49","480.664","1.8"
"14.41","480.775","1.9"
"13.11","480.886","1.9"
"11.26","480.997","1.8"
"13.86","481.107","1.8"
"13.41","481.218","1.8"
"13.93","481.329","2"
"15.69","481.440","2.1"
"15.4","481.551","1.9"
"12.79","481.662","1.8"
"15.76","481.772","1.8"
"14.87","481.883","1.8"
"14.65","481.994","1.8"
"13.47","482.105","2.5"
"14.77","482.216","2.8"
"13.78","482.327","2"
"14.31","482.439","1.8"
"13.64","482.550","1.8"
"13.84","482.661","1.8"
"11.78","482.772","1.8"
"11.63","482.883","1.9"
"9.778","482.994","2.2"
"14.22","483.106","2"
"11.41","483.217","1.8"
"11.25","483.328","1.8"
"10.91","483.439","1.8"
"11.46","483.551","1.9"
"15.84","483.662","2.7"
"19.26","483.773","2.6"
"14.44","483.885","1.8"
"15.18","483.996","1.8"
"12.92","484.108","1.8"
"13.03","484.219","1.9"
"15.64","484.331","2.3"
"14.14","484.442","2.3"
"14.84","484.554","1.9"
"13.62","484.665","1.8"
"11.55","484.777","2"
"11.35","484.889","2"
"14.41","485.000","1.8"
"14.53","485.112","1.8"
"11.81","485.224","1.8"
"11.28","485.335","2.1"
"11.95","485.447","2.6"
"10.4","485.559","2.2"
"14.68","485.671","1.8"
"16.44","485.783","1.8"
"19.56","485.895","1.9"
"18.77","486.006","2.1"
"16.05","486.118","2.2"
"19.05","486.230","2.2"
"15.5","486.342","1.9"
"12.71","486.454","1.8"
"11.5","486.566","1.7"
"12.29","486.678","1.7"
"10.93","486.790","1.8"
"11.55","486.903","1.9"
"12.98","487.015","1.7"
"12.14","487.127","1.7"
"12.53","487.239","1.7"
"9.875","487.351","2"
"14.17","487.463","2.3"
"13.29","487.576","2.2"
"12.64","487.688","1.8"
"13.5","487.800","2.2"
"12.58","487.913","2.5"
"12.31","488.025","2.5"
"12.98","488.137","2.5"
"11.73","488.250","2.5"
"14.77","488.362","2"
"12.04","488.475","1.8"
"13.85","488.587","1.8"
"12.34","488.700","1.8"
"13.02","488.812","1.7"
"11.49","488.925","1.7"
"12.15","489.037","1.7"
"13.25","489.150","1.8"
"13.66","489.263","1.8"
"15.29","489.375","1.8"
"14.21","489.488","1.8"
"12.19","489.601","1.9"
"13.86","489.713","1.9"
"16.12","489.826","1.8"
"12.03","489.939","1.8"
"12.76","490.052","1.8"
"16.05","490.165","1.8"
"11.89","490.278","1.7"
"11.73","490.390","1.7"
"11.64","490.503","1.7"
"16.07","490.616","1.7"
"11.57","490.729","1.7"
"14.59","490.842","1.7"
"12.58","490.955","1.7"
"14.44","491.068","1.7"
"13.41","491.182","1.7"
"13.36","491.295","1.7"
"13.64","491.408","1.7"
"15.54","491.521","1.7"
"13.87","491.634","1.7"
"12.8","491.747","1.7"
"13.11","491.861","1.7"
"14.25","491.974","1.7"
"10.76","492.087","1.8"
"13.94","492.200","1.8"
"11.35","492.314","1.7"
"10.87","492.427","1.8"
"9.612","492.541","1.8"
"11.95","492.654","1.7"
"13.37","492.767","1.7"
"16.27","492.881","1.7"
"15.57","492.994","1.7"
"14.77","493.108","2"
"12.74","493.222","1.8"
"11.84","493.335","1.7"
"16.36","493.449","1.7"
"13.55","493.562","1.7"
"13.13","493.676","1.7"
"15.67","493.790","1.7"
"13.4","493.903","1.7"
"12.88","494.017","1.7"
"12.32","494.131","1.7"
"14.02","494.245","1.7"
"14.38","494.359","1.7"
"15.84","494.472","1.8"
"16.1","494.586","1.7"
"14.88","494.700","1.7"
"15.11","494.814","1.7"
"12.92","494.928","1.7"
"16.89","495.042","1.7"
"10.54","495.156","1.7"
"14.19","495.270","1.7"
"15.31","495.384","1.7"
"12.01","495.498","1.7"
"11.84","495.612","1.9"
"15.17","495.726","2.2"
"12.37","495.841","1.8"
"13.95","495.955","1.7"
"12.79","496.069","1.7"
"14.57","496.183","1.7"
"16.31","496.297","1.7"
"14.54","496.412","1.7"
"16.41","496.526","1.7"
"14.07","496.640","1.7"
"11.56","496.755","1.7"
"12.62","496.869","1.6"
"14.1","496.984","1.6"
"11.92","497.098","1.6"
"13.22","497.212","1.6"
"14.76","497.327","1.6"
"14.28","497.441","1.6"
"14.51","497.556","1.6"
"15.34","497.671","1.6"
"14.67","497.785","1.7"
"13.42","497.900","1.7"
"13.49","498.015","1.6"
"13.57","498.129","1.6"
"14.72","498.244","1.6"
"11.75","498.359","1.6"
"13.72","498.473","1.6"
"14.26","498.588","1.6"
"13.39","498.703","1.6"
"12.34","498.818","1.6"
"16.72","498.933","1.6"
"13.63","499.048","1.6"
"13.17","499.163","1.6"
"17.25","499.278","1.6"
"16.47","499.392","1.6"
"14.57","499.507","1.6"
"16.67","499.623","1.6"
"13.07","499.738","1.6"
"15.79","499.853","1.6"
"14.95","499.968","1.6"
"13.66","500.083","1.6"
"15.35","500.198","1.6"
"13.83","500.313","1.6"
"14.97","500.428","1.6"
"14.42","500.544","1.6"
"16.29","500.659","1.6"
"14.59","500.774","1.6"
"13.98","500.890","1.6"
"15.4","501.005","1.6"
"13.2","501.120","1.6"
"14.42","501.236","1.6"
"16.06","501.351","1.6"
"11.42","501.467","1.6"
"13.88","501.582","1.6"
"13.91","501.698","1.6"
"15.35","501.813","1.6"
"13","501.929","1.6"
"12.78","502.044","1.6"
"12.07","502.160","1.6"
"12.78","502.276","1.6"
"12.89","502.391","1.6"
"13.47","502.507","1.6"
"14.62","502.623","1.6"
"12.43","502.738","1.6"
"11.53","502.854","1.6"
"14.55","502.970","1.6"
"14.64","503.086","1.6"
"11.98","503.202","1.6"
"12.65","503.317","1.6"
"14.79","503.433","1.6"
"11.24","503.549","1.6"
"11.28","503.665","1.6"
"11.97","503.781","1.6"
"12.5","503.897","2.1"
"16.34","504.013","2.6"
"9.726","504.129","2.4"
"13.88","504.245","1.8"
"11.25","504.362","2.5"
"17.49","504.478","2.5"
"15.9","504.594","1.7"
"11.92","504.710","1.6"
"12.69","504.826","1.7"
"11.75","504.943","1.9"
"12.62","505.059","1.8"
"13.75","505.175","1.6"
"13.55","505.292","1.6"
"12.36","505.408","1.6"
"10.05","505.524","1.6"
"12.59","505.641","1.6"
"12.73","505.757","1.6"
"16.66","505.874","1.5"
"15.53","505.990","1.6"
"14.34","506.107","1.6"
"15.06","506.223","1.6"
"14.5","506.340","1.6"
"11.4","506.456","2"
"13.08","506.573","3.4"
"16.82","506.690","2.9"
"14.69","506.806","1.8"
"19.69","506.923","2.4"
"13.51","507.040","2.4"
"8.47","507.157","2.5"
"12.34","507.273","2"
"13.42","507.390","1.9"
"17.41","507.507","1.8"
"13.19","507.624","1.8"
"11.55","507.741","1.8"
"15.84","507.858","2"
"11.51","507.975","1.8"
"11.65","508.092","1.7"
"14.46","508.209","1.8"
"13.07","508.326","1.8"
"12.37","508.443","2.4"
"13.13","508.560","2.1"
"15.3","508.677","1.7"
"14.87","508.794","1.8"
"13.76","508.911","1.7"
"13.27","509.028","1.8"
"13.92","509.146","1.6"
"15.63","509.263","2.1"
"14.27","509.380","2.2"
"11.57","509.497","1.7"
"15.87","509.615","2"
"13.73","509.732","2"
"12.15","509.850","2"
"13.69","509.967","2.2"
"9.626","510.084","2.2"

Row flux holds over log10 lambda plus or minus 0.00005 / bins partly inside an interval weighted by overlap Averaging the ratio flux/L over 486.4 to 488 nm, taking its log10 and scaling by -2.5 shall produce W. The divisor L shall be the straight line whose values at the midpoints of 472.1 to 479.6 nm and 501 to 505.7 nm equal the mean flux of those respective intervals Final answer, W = 0.10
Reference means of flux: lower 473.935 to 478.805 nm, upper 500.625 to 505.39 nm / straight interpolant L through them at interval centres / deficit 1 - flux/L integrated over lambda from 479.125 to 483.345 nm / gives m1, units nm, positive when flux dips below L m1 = 0.06 nm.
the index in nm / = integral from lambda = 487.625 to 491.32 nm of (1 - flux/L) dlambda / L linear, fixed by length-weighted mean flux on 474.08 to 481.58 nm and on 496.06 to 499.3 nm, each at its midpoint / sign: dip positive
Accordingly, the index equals 0.19 nm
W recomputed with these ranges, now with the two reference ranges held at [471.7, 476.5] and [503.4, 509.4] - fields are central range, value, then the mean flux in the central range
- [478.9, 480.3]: 0.044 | 13.3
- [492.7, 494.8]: -0.047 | 14.3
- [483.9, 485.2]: 0.005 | 13.7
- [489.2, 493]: 0.031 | 13.3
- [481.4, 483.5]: 0.037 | 13.3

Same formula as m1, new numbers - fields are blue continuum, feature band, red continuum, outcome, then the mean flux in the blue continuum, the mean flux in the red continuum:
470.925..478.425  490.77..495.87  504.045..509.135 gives 0.02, 13.9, 13.6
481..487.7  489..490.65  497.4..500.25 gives 0.05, 13.6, 14.4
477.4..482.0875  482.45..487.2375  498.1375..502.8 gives 0.04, 13.5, 14.2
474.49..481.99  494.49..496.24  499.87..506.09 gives -0.04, 13.8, 13.6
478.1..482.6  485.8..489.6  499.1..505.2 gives 0.08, 13.8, 13.8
